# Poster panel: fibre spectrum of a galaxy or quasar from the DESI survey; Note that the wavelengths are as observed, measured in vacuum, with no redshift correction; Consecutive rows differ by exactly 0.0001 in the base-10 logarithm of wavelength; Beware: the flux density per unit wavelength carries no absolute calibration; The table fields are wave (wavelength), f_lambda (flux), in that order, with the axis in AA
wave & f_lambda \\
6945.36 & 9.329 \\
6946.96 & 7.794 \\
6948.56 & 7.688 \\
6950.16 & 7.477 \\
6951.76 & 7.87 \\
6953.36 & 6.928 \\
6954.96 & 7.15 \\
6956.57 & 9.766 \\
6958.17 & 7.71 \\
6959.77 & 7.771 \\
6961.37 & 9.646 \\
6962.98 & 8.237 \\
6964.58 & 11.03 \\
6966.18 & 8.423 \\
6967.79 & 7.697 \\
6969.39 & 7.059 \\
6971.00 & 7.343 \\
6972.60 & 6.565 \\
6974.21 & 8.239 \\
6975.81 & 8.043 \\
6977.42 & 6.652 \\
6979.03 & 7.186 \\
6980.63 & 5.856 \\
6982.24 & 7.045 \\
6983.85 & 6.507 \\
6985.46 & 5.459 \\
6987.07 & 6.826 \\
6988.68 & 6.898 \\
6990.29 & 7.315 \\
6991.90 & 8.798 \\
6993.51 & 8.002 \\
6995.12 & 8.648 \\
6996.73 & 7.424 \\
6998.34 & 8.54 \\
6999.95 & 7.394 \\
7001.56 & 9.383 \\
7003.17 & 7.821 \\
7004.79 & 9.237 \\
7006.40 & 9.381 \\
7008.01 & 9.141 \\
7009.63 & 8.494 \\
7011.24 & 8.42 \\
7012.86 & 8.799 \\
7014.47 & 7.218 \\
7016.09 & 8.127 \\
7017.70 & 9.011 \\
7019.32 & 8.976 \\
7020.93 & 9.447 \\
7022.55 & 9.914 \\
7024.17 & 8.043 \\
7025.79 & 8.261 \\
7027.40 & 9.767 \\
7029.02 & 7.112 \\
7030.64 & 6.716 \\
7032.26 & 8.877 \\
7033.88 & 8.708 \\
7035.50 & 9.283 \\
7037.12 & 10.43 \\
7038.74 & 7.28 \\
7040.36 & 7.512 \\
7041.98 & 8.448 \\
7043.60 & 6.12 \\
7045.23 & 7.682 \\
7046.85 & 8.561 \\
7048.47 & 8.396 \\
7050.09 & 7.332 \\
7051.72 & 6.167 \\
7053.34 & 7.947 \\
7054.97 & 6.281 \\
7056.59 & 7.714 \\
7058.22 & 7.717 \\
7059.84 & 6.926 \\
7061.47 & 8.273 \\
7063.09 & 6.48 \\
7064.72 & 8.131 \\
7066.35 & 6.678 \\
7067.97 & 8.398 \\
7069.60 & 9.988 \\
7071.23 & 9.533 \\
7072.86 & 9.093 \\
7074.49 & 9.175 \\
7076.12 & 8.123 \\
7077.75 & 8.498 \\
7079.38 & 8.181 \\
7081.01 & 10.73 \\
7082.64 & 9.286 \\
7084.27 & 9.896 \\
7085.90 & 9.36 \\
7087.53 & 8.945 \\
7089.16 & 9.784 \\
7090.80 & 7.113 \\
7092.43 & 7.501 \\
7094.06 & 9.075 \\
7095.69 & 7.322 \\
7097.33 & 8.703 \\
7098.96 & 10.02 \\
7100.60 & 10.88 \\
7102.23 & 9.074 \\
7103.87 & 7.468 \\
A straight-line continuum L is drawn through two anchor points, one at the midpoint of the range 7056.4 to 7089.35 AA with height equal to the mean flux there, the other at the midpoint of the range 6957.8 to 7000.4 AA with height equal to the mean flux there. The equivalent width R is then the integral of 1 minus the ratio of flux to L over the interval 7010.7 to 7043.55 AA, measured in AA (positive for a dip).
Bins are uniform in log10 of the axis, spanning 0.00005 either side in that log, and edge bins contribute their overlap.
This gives -1.3 AA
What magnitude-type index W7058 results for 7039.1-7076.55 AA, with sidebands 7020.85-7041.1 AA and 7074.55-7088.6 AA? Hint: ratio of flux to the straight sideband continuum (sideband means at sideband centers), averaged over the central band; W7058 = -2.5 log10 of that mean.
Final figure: 0.133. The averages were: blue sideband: 8.54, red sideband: 9.15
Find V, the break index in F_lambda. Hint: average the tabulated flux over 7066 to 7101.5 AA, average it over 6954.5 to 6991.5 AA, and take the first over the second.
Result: 1.2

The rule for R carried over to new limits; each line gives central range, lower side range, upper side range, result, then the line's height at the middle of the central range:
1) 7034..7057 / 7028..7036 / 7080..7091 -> 1.7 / 8.45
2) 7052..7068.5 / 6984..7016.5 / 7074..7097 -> 2.2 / 8.56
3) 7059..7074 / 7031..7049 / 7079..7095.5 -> 0.8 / 8.65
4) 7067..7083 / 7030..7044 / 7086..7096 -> -1.3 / 8.36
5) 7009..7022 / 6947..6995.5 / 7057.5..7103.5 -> -0.8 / 8.06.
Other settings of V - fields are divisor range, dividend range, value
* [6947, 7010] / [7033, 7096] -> 1.05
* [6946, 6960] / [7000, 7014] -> 1.12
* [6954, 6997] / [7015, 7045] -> 1.10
